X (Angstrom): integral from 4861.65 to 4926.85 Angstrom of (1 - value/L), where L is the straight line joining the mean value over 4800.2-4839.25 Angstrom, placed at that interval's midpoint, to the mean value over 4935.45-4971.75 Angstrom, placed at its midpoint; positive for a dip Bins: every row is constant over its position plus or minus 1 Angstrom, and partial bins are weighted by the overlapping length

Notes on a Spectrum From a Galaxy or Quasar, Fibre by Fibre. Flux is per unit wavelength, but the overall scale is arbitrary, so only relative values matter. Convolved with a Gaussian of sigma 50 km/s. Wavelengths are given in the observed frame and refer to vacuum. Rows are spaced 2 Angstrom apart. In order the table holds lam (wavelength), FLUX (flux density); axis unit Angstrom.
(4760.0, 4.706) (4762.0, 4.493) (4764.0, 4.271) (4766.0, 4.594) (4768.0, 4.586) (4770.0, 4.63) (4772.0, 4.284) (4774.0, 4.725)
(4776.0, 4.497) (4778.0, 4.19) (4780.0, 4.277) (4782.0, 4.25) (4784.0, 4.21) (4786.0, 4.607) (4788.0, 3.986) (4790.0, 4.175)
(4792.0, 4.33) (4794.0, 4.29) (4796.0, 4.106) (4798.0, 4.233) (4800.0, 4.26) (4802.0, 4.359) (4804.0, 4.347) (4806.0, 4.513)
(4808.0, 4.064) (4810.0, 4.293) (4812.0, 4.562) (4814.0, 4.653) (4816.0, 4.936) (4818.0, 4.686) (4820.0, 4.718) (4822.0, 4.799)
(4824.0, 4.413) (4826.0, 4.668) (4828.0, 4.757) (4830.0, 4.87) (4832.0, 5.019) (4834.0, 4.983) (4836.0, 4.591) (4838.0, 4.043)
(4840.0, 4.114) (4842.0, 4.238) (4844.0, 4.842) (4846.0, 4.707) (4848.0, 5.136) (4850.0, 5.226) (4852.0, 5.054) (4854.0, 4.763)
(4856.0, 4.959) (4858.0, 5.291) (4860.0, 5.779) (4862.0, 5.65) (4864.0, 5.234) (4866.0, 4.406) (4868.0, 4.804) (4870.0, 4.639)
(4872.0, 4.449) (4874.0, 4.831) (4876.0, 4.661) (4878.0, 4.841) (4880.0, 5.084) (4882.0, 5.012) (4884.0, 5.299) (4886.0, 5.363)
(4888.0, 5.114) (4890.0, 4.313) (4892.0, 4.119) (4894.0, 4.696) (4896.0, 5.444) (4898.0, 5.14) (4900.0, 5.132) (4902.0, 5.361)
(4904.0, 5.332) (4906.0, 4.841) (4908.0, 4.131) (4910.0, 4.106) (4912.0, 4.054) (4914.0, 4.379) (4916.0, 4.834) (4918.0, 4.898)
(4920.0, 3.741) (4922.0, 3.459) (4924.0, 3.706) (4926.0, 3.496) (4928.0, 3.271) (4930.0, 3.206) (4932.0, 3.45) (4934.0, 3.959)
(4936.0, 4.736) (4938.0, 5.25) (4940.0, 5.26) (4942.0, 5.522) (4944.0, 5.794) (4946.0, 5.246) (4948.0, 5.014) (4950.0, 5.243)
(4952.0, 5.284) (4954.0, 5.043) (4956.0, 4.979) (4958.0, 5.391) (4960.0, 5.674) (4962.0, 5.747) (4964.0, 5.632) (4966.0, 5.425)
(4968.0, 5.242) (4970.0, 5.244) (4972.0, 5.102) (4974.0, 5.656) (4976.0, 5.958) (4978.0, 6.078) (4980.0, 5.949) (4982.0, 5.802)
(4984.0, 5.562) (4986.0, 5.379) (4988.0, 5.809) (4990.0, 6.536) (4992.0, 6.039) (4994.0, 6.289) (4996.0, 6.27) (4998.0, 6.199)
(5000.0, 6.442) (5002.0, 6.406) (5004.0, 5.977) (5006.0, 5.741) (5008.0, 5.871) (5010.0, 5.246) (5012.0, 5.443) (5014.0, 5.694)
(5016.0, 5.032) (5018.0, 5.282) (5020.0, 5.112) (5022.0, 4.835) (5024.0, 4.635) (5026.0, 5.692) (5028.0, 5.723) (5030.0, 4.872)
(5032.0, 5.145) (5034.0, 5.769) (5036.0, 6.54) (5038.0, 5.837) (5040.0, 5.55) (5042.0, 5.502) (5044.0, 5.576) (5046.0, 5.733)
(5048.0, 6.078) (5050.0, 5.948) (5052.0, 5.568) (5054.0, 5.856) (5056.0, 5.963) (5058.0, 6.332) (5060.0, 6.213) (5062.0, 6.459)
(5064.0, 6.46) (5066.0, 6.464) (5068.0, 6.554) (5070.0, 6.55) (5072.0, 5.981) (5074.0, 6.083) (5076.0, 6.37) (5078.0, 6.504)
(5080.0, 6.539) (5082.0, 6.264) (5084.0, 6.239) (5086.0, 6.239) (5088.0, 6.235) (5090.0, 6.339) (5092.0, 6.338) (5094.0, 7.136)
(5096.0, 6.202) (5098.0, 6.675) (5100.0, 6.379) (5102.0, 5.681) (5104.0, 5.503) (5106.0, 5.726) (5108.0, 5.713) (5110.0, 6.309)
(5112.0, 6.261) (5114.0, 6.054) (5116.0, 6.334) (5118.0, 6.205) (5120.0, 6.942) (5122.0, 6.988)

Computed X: 4.0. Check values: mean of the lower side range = 4.58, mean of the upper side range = 5.32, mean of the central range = 4.68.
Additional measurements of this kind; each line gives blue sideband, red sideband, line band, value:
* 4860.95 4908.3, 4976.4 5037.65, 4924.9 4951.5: 3.51 Angstrom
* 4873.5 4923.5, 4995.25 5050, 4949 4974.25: -0.80 Angstrom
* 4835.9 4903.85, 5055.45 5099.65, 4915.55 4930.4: 4.11 Angstrom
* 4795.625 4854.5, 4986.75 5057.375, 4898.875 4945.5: 6.44 Angstrom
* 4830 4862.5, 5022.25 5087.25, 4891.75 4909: 0.74 Angstrom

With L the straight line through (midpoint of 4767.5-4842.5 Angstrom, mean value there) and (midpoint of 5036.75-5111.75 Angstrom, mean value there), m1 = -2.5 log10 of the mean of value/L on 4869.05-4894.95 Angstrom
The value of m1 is 0.030 mag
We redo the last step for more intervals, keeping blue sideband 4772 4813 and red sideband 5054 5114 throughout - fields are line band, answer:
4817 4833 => -0.05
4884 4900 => 0.01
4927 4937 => 0.37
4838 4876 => -0.03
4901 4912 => 0.08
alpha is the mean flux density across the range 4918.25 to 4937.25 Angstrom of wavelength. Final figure 3.74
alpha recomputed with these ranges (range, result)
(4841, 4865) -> 5.07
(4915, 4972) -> 4.78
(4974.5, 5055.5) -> 5.73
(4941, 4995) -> 5.58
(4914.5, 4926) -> 4.08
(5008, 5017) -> 5.41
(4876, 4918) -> 4.83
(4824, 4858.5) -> 4.76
